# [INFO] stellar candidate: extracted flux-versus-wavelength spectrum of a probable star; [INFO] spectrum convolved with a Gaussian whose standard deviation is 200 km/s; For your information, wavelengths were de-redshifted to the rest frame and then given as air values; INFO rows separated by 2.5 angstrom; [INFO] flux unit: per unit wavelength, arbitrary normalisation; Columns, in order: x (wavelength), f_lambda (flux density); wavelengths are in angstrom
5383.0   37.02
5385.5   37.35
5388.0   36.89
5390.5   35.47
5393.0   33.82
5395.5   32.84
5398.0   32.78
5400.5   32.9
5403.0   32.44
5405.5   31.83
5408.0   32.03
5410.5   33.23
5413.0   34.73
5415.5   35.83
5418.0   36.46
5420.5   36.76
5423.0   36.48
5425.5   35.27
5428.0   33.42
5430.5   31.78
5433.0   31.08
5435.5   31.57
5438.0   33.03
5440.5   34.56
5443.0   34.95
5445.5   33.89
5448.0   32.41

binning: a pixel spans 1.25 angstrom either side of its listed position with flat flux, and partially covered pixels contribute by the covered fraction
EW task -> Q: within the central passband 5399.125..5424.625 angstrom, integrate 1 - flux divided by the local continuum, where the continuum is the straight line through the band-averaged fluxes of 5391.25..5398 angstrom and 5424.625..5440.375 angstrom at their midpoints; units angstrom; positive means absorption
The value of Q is -0.9 angstrom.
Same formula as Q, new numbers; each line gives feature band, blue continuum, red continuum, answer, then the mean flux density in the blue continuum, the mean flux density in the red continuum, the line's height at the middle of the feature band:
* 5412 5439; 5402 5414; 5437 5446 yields -0.6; 32.8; 34.2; 33.5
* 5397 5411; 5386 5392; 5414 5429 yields 1.4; 36.2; 35.7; 36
